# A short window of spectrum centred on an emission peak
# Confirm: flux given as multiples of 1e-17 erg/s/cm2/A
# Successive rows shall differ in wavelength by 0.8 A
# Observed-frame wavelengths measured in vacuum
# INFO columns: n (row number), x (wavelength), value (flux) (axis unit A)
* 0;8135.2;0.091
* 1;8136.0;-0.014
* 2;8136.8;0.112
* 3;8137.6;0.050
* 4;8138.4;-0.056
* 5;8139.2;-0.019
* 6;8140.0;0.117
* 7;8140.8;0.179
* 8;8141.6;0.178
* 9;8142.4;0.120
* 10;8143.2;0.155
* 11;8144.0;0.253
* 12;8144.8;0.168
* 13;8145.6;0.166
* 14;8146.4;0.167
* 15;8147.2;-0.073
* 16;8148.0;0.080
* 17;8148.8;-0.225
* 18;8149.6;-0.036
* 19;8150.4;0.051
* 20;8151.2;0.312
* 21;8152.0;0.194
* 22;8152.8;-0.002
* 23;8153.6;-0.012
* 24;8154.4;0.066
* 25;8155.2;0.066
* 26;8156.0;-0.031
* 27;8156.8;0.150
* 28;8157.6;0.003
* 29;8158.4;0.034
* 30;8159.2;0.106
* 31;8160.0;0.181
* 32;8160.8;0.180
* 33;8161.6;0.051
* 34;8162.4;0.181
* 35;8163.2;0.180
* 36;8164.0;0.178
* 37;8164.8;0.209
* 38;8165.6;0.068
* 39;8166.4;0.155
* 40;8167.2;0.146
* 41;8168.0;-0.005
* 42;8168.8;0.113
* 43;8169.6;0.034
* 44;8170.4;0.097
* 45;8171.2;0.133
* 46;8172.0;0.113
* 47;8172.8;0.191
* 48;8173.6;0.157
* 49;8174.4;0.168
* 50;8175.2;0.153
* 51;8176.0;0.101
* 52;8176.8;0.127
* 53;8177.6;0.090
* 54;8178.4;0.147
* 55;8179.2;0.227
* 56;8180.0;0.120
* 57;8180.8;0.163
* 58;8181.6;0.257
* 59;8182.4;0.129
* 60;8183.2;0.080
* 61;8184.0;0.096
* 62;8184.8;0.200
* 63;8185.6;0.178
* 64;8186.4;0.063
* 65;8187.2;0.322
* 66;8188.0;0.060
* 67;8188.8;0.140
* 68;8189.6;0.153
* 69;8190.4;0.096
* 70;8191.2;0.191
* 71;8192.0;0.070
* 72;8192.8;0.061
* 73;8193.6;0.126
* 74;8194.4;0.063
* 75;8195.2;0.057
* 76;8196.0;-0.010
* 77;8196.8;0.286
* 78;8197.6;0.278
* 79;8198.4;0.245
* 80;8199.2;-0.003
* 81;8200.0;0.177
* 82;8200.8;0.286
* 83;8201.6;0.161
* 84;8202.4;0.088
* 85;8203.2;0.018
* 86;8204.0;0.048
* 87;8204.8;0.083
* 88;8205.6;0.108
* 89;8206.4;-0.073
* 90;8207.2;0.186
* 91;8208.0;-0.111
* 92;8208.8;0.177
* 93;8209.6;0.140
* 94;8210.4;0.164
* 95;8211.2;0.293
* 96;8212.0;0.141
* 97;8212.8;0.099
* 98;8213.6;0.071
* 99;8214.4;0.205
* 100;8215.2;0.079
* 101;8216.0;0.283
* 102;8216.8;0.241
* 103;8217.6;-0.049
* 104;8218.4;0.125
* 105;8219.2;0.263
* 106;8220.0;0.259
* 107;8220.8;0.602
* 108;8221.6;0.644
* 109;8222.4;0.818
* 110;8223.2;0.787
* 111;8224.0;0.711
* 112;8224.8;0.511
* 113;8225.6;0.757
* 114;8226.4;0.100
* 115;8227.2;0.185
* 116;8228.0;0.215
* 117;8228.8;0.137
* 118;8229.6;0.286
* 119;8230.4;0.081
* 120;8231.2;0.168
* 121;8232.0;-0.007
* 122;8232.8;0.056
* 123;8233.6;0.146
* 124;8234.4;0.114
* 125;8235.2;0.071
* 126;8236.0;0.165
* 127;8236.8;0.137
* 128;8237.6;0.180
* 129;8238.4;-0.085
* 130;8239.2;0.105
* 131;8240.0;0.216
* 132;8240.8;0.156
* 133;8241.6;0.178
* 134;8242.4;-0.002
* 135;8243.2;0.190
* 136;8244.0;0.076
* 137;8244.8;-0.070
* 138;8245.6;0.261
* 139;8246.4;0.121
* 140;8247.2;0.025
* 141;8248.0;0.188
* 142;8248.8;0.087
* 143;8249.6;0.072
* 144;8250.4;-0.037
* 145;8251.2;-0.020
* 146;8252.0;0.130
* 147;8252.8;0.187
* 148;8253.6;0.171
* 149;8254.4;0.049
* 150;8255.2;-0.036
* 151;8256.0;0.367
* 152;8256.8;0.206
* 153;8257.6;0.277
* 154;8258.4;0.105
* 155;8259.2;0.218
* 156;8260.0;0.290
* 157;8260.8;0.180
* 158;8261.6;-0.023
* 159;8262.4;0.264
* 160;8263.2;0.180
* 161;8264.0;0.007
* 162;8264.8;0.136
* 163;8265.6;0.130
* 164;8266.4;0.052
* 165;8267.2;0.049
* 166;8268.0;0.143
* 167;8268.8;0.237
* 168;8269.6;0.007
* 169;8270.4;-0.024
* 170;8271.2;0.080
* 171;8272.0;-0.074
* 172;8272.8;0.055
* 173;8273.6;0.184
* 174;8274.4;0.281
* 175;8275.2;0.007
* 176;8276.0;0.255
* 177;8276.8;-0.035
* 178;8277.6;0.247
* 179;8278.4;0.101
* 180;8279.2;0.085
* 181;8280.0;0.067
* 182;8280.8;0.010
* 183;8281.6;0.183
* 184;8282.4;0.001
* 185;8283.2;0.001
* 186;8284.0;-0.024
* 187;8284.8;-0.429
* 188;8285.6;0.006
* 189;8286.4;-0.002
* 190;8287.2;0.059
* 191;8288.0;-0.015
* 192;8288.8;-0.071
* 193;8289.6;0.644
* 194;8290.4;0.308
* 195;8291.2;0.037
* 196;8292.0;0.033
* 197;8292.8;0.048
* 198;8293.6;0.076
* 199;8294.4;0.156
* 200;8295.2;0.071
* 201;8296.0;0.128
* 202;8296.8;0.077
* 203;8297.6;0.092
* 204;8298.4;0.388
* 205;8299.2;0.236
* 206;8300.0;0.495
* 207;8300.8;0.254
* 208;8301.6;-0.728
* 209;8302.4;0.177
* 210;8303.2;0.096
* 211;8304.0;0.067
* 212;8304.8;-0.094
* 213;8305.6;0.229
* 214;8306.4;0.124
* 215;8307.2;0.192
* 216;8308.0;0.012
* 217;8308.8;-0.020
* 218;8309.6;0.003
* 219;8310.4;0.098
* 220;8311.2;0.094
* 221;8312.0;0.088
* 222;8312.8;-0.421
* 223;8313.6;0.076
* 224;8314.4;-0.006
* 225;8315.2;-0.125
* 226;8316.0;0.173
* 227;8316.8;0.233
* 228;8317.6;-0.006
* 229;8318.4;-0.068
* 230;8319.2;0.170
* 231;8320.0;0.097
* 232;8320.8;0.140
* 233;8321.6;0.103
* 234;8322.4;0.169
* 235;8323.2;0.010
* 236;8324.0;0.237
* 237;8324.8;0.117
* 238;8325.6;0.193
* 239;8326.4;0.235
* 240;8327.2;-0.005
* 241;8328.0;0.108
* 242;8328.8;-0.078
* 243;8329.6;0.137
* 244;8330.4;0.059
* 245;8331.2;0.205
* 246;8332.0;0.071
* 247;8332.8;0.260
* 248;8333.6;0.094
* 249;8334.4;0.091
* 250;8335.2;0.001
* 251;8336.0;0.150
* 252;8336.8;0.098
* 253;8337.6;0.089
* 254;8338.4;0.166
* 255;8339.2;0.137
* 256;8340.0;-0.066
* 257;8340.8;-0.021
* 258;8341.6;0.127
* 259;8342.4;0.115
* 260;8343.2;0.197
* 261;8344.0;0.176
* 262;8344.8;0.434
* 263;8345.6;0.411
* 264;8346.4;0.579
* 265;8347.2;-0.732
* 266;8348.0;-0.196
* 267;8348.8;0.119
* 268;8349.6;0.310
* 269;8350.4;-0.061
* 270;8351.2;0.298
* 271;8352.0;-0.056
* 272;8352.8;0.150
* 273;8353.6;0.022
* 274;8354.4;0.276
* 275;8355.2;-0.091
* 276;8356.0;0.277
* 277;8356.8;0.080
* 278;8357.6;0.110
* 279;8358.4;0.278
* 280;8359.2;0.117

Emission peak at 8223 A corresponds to H-beta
